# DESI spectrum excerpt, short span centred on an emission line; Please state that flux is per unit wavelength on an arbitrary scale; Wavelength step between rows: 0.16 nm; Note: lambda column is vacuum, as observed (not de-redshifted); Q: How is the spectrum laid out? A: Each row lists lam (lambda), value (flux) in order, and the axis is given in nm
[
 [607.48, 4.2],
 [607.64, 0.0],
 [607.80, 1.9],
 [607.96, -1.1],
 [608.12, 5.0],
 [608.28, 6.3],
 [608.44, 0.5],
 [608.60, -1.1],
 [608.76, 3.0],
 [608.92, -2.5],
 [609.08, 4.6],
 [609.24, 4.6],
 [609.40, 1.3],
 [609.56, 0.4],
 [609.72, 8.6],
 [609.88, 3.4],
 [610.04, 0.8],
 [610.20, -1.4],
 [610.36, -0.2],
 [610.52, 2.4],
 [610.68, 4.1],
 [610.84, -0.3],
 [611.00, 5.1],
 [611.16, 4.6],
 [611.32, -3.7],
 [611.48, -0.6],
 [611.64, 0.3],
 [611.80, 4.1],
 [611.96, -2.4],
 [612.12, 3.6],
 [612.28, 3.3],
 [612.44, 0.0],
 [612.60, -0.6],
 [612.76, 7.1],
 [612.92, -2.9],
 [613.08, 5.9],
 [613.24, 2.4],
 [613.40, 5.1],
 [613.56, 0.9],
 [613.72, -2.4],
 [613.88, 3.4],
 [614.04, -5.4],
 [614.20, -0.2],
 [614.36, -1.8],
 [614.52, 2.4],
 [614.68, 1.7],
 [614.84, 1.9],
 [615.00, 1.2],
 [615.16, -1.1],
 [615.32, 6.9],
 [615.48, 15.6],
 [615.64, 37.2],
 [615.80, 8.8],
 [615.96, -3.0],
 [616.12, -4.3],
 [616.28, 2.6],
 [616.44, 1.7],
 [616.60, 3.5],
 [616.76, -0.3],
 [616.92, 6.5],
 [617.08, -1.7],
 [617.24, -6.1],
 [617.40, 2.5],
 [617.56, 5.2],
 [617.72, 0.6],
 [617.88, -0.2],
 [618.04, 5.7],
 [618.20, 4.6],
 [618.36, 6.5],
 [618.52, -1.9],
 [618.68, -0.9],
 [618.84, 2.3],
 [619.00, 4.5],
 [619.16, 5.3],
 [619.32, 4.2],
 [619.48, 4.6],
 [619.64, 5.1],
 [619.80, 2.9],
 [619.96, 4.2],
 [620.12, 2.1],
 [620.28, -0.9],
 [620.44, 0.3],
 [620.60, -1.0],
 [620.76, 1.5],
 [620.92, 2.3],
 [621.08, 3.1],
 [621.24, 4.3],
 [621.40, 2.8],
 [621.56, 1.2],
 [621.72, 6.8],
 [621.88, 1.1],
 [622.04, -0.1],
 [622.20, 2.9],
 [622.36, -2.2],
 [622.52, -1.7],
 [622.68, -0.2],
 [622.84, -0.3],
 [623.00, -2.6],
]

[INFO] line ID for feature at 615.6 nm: [O III] 5007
